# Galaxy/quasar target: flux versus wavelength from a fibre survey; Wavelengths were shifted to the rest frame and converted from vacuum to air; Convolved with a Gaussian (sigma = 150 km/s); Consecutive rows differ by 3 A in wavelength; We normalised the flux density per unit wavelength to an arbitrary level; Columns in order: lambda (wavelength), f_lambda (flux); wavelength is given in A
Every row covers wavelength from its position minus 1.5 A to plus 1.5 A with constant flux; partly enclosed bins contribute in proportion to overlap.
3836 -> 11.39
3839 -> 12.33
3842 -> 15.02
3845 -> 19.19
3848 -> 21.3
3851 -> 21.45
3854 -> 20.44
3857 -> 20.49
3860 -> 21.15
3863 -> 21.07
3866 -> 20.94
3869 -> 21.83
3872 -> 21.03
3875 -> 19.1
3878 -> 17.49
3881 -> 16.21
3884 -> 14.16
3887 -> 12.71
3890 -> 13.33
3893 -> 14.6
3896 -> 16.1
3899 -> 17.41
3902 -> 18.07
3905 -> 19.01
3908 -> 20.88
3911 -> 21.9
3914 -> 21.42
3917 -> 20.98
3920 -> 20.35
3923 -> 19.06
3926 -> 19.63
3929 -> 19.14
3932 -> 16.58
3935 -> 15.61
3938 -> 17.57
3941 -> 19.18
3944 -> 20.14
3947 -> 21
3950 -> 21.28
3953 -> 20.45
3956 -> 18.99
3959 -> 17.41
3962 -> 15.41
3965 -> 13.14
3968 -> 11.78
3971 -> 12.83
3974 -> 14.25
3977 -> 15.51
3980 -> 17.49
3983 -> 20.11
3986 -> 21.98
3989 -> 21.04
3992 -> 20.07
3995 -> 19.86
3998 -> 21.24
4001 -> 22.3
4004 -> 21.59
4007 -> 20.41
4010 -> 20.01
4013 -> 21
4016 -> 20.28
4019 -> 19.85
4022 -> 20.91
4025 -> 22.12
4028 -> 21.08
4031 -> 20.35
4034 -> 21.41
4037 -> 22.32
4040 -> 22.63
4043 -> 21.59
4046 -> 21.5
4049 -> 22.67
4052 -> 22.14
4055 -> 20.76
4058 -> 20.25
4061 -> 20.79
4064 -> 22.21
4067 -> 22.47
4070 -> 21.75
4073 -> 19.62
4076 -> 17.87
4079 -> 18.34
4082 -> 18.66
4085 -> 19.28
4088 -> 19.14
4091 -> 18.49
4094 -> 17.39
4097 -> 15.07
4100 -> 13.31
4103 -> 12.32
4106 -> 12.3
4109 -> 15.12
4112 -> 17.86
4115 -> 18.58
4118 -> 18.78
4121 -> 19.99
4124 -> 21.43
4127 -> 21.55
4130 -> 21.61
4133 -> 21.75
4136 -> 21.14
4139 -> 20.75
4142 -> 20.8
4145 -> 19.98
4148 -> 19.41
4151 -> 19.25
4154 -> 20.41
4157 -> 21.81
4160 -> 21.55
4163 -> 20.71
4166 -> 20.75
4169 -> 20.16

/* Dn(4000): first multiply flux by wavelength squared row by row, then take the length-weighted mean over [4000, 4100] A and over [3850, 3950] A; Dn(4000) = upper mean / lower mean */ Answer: 1.2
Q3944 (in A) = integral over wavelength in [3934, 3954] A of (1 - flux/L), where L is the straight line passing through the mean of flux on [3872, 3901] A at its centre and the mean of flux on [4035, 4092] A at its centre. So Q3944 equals -2.1 A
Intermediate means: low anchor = 16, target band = 19.4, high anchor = 20.7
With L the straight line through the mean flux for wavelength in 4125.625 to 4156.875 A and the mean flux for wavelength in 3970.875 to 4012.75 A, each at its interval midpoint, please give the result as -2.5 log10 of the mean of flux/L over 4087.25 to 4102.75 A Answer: 0.25 mag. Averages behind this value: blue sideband 19.5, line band 16.2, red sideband 20.7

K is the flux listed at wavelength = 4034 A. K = 21.41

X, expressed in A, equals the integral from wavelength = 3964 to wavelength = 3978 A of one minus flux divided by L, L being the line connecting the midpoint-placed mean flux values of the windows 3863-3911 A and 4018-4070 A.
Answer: 4.5 A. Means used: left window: 17.8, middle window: 13.4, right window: 21.5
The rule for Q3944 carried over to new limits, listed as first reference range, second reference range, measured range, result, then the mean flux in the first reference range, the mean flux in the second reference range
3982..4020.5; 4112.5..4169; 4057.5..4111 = 6.8 A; 20.8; 20.5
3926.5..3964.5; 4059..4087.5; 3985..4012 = -2.5 A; 18.4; 20.1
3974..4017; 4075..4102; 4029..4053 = -4.0 A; 20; 17.4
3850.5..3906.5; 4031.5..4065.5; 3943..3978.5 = 5.4 A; 18.2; 21.6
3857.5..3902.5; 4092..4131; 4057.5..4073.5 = -3.6 A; 17.7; 17.3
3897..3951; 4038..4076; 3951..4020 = 5.9 A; 19.4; 21.4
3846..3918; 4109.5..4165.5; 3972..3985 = 1.7 A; 18.9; 20.3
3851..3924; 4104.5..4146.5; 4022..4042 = -2.5 A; 18.8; 19.4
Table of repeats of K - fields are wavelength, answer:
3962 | 15.41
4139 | 20.75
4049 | 22.67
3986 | 21.98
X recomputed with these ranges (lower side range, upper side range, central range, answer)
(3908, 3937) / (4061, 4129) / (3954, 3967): 2.0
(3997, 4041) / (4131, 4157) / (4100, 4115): 4.3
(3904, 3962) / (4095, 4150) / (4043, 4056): -2.1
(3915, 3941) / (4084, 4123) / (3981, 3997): -2.2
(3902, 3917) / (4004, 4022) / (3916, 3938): 2.0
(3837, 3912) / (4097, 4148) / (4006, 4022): -1.7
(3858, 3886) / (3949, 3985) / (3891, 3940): -1.8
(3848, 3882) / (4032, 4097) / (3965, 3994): 4.7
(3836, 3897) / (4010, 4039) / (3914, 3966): 1.6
